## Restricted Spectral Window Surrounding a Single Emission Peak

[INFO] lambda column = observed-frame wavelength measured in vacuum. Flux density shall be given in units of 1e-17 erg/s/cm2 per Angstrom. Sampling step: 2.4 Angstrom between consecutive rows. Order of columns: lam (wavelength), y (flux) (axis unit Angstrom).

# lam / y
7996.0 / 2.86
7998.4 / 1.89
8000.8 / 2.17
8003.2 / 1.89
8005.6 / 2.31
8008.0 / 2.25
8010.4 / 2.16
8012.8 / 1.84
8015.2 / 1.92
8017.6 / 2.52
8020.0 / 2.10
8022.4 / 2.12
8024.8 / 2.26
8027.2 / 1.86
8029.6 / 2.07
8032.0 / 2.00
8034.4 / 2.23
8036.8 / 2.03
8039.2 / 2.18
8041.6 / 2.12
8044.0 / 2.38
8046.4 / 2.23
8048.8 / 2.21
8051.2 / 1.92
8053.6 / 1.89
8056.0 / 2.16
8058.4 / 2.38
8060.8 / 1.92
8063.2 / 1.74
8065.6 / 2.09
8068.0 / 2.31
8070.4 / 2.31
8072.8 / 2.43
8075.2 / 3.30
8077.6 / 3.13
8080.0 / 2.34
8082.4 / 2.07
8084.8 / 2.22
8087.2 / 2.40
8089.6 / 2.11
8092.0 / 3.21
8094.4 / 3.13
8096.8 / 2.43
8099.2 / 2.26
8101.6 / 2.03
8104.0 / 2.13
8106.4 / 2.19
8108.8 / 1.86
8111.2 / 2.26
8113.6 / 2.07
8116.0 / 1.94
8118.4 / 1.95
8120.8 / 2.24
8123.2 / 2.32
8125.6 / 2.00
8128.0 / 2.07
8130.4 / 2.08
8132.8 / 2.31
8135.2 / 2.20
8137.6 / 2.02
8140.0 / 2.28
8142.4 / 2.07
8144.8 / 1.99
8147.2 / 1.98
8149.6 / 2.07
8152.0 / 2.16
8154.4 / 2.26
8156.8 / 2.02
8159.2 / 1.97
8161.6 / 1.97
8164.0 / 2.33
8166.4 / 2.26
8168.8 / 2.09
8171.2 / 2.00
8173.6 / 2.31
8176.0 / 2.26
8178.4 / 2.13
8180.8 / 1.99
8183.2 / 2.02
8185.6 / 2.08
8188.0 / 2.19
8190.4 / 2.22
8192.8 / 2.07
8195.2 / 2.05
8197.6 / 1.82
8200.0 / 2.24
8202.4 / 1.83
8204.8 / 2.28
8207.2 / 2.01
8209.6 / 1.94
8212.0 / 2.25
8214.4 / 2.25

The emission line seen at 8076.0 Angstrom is [S II]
